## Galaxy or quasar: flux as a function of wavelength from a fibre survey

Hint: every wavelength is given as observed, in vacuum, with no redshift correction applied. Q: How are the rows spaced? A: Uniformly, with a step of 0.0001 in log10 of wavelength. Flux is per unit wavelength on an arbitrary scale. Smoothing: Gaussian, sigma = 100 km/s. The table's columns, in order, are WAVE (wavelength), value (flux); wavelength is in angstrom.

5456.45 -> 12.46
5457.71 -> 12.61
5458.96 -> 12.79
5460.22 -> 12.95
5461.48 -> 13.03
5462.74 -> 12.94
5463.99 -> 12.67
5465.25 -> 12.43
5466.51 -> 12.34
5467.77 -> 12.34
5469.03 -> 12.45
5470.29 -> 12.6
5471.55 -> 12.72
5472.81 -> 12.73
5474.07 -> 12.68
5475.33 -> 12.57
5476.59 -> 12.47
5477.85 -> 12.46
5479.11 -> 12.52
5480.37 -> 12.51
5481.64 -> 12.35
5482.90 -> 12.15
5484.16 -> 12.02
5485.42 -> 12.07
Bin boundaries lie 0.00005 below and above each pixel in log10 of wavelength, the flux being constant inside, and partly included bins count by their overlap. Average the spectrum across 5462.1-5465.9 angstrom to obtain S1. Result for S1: 12.7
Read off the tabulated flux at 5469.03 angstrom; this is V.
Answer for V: 12.45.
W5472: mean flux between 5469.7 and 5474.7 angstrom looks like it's 12.7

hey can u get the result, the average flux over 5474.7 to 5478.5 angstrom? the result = 12.5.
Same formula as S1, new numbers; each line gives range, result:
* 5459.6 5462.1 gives 13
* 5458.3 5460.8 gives 12.9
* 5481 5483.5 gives 12.2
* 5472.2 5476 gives 12.7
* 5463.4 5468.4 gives 12.4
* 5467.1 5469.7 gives 12.4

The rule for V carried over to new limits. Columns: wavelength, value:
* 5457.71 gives 12.61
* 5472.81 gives 12.73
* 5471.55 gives 12.72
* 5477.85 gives 12.46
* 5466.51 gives 12.34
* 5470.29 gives 12.6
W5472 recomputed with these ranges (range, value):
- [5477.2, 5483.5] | 12.4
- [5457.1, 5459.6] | 12.7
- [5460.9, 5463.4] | 13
